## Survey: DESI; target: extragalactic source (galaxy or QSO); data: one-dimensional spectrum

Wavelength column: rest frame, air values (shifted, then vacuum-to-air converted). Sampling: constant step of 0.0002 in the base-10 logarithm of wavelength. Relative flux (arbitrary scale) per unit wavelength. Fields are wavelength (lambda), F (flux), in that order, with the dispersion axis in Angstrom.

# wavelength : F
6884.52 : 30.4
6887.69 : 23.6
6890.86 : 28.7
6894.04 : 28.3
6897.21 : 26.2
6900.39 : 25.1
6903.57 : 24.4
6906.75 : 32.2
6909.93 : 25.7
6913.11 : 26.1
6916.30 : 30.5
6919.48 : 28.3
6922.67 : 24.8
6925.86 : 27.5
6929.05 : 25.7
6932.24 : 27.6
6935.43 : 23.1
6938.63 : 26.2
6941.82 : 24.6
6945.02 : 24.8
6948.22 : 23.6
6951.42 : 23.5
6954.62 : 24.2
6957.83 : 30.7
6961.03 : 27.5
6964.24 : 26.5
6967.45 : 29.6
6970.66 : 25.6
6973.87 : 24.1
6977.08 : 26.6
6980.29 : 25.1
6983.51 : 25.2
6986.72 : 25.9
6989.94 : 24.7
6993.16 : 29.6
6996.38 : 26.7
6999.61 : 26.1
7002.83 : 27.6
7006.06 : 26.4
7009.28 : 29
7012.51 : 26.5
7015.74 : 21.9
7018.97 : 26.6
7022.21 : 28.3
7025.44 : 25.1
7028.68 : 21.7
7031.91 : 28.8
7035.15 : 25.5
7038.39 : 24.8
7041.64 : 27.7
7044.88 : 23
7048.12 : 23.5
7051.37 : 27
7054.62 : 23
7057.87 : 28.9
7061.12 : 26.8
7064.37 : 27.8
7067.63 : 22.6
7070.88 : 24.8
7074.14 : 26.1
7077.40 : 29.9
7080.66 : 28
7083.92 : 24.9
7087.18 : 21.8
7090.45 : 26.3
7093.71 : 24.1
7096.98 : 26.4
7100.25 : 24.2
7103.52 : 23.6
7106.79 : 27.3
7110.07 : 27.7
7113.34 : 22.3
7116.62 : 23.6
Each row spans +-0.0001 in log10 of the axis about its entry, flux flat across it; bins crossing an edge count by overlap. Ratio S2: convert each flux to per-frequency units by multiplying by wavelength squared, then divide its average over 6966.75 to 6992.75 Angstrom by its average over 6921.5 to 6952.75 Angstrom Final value 1.04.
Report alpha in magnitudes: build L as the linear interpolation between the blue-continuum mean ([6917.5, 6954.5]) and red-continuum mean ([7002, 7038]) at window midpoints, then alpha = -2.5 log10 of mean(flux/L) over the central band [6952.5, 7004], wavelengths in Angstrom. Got -0.034 mag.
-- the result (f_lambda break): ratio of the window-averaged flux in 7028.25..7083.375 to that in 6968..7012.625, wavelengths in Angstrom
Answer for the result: 0.98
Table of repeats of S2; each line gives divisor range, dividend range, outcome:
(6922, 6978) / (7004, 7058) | 1.01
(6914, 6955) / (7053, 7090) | 1.04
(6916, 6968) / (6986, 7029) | 1.02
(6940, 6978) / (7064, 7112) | 1.02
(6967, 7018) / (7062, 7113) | 1.00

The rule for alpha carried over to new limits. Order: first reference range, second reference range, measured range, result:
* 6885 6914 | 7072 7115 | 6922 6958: 0.052 mag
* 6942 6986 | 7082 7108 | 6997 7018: -0.031 mag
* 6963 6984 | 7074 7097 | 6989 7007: -0.035 mag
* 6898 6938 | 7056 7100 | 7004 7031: 0.018 mag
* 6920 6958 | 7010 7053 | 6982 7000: -0.039 mag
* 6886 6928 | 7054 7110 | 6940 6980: 0.030 mag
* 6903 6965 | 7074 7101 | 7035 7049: 0.045 mag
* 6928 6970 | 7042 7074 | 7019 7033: -0.016 mag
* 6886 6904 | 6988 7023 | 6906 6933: -0.048 mag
